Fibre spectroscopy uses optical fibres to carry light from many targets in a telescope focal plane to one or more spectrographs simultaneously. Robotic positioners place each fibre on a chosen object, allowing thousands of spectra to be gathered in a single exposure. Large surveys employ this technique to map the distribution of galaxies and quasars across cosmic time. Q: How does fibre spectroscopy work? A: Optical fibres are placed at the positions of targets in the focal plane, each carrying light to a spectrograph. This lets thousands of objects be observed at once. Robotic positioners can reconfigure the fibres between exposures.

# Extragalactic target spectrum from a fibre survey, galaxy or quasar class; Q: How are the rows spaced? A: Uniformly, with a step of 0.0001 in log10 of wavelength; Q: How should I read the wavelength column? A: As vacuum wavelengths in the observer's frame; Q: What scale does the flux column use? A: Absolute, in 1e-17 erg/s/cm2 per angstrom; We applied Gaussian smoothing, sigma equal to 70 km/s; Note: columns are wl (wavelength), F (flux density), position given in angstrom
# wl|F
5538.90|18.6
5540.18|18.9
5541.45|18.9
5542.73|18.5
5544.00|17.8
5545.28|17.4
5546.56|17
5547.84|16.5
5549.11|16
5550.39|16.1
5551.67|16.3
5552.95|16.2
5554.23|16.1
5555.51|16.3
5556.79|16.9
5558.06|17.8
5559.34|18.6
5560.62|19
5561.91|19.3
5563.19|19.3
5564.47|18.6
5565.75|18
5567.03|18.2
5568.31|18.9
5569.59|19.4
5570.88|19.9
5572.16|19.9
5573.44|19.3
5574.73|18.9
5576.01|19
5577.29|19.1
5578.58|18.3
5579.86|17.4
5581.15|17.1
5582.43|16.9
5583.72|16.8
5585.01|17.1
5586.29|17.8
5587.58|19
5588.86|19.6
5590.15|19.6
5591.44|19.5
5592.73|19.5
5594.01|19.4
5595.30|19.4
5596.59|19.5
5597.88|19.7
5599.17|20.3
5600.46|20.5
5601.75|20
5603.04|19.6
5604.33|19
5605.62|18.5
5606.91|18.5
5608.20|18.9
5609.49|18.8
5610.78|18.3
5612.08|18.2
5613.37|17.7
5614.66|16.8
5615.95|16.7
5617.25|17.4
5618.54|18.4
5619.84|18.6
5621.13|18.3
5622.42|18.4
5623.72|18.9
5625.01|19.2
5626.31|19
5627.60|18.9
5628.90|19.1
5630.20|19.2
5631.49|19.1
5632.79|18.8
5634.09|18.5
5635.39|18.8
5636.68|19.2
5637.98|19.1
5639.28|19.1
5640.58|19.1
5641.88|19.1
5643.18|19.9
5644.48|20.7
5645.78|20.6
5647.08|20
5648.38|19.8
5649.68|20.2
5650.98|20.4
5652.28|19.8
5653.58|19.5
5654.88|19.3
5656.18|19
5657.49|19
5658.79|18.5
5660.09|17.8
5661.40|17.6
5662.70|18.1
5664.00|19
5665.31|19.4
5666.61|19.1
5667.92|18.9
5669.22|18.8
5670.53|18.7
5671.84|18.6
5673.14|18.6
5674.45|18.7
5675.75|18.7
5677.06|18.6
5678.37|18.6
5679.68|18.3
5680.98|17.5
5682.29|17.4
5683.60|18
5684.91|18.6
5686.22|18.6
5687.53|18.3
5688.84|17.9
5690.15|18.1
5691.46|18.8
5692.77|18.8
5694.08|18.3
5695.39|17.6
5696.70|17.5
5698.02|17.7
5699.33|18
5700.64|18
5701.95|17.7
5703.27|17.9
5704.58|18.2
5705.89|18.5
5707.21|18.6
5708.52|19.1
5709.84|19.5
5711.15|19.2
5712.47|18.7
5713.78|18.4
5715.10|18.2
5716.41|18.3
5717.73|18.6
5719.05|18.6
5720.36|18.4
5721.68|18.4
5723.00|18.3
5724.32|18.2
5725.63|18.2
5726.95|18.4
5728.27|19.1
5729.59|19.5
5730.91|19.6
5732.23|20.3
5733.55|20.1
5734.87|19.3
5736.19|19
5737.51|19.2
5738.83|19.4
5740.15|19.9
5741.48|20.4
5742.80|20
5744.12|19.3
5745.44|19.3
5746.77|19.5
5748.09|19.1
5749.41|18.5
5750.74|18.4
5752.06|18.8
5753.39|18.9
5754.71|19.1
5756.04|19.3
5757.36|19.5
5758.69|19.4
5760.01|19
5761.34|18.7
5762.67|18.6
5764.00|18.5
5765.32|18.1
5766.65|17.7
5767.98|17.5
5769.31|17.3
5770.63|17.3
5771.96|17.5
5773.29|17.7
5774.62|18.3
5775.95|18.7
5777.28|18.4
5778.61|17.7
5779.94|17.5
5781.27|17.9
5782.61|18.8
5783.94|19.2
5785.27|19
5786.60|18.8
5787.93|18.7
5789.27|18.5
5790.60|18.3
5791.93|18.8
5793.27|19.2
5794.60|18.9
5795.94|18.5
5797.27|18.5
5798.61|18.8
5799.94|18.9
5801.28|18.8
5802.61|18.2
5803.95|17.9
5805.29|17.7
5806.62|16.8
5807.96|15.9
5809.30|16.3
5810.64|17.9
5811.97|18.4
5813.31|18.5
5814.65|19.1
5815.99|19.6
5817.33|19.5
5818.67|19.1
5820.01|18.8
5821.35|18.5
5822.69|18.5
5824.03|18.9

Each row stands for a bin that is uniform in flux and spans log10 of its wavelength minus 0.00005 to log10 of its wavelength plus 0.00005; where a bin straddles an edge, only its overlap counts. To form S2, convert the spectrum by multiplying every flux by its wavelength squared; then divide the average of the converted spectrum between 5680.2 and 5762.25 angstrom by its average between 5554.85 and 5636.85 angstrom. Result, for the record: 1.05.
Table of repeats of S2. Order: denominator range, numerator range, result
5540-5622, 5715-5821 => 1.09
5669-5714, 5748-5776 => 1.03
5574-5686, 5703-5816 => 1.04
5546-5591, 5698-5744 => 1.10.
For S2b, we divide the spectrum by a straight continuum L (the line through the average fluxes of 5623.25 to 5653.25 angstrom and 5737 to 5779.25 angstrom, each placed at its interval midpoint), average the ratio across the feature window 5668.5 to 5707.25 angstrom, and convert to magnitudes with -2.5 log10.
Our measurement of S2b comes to 0.05 mag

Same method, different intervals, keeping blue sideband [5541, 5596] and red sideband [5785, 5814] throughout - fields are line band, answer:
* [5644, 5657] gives -0.10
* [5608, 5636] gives -0.02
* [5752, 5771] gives -0.02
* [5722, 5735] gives -0.05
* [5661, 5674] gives -0.03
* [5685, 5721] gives -0.01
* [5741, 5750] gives -0.07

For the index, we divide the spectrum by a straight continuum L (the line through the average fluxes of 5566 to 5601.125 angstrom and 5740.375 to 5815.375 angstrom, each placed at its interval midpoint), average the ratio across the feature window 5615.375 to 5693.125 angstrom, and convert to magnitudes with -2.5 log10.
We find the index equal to 0.00 mag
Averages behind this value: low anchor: 18.9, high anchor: 18.5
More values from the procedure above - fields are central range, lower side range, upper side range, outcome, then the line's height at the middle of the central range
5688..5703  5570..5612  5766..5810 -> 0.03 mag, 18.5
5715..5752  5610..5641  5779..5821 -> -0.04 mag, 18.5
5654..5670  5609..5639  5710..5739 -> 0.00 mag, 18.6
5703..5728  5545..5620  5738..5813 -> -0.01 mag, 18.4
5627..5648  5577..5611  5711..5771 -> -0.03 mag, 18.8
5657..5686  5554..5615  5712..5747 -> 0.02 mag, 18.9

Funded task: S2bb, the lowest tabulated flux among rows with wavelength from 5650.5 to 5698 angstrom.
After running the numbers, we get 17.4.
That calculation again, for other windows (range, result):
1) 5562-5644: 16.7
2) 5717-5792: 17.3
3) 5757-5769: 17.5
